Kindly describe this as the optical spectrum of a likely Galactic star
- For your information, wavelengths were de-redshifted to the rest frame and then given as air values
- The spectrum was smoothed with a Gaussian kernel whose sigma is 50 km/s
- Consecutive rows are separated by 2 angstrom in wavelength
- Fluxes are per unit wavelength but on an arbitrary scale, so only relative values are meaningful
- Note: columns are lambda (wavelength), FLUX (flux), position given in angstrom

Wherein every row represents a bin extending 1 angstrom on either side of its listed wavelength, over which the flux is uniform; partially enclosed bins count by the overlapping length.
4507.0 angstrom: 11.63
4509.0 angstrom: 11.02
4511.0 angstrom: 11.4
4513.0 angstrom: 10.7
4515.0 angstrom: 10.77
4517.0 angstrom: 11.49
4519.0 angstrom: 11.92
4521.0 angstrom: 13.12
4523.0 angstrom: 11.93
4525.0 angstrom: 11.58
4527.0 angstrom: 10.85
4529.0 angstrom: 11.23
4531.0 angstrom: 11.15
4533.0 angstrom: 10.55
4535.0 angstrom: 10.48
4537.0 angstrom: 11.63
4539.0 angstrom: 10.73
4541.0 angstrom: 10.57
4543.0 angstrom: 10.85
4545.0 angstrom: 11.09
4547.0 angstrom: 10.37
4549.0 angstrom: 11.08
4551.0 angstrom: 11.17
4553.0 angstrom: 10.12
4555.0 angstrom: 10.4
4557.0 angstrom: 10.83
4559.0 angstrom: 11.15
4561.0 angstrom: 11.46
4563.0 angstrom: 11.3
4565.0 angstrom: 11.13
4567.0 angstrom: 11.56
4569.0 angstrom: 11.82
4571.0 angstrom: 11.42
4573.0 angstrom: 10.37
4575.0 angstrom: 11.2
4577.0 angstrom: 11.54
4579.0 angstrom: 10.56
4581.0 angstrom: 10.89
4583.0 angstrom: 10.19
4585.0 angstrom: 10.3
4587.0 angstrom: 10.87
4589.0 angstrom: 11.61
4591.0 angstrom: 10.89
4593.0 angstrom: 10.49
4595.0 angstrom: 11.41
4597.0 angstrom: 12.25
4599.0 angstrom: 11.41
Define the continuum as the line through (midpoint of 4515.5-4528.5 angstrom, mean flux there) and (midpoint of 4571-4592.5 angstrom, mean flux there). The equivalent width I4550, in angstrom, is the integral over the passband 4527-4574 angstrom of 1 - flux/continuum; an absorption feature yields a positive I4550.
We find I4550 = 1.44 angstrom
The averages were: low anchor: 11.8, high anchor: 10.9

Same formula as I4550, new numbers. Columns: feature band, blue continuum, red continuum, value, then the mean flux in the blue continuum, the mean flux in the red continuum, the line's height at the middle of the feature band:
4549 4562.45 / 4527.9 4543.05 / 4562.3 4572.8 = 0.4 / 10.9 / 11.4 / 11.2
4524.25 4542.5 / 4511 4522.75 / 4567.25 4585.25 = 0.7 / 11.6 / 11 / 11.4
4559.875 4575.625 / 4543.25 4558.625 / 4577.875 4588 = -0.9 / 10.7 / 10.6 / 10.7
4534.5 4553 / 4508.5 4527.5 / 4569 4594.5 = 0.7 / 11.5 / 10.9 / 11.3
